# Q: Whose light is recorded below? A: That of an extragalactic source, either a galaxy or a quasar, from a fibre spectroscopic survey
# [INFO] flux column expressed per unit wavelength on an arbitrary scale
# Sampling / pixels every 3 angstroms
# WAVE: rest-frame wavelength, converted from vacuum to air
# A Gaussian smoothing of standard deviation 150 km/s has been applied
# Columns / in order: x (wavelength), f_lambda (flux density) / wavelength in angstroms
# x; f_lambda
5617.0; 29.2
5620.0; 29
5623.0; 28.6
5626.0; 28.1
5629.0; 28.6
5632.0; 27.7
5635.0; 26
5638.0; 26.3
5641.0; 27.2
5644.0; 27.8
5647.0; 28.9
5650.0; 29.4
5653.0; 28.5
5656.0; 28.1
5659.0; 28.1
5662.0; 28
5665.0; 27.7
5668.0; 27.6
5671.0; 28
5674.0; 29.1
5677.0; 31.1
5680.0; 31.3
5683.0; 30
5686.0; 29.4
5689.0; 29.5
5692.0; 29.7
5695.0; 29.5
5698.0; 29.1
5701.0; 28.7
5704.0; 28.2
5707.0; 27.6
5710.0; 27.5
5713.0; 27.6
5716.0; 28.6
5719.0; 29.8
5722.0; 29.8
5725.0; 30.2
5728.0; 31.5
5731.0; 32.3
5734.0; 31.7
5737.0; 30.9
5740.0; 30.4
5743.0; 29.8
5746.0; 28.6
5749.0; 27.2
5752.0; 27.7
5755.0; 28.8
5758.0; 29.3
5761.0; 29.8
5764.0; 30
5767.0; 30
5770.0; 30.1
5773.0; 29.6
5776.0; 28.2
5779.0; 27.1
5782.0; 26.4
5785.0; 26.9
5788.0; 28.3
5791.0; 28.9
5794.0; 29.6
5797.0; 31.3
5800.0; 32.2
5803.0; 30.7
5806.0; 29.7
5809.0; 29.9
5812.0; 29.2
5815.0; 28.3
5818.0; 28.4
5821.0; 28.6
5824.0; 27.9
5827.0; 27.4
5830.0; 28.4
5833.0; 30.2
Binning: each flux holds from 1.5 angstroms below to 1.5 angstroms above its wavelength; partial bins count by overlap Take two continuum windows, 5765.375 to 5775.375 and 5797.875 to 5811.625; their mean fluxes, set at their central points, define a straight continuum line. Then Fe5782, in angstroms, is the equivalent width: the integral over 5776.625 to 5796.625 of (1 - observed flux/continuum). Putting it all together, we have 1.4 angstroms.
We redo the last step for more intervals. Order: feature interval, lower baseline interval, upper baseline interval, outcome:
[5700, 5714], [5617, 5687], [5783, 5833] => 0.4 angstroms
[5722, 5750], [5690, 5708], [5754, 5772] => -0.9 angstroms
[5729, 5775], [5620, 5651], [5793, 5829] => -1.3 angstroms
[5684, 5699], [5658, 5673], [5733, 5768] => -0.6 angstroms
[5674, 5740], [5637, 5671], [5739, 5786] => -3.2 angstroms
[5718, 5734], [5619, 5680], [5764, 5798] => -1.3 angstroms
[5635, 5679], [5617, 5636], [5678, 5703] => 1.0 angstroms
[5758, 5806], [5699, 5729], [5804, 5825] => -0.6 angstroms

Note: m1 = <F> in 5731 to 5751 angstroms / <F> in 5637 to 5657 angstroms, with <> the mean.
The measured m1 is 1.07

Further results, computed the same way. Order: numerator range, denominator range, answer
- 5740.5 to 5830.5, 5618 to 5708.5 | 1.01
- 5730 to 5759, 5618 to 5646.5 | 1.07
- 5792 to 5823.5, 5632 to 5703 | 1.04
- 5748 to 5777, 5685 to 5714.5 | 1.02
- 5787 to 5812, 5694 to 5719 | 1.06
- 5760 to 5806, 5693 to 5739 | 0.99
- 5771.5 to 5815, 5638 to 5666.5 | 1.04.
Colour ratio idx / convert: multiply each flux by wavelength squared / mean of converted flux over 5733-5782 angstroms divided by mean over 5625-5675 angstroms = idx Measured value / 1.09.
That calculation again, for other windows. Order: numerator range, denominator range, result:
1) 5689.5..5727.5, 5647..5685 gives 1.02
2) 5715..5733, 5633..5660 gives 1.13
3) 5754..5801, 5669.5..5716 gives 1.03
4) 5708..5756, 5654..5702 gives 1.04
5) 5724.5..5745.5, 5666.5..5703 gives 1.07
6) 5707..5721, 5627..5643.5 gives 1.07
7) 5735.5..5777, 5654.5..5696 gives 1.04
